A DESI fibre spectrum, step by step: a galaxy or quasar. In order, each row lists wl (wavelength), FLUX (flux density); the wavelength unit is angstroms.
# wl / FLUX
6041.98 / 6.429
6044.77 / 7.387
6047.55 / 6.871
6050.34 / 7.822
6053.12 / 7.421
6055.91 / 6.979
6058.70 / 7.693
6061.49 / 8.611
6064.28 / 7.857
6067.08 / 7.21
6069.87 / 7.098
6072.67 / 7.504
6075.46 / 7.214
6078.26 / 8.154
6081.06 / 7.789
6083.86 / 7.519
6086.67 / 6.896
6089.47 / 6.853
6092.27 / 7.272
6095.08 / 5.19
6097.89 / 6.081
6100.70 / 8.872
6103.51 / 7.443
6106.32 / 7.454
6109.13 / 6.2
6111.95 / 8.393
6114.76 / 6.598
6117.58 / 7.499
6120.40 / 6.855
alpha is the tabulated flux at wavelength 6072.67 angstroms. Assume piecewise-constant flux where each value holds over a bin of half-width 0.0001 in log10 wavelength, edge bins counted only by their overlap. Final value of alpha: 7.504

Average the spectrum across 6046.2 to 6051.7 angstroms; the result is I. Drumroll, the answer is 7.34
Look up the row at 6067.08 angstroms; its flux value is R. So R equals 7.21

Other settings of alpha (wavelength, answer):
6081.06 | 7.789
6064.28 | 7.857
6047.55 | 6.871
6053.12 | 7.421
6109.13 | 6.2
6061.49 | 8.611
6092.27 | 7.272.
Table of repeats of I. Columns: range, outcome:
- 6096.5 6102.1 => 7.48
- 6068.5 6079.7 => 7.5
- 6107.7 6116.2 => 7.07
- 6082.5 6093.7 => 7.13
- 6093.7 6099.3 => 5.64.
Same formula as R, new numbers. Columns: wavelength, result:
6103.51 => 7.443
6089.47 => 6.853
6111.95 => 8.393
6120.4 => 6.855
